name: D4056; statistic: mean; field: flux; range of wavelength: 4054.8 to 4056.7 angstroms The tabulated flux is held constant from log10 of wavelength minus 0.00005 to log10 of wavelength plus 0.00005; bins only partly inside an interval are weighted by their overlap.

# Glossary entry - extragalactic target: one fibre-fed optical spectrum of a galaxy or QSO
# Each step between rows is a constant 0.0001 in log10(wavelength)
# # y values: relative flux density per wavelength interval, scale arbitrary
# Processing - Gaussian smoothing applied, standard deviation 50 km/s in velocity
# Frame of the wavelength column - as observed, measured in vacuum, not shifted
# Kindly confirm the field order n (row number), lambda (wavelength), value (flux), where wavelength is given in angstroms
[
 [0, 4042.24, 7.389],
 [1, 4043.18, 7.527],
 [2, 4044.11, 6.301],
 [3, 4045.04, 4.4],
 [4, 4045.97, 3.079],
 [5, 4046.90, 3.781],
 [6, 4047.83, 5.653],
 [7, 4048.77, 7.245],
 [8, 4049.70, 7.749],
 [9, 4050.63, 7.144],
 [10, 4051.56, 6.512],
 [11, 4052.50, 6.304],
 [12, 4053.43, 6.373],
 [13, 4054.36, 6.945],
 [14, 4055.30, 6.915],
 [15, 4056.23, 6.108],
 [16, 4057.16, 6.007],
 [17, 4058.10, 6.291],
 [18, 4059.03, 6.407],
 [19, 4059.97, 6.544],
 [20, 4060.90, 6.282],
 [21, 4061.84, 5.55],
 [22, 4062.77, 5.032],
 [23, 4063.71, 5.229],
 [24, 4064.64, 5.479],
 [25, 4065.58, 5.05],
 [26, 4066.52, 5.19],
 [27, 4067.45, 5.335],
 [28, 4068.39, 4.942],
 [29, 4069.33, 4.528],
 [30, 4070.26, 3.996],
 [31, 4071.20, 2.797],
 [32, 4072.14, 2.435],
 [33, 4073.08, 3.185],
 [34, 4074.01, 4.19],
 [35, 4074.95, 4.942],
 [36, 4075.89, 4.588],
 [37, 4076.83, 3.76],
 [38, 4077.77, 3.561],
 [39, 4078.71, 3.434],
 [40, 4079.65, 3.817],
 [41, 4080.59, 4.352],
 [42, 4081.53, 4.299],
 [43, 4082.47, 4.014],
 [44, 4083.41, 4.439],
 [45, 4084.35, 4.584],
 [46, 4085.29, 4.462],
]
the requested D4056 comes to 6.52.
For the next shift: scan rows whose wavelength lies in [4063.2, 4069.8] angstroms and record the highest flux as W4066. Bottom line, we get 5.479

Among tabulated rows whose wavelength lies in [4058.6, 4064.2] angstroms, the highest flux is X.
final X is 6.544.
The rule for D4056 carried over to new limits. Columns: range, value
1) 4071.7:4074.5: 3.29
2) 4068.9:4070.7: 4.28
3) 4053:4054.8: 6.67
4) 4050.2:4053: 6.64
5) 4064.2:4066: 5.26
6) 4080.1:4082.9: 4.22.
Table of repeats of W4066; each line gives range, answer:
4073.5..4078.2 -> 4.942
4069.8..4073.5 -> 3.996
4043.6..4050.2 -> 7.749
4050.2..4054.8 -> 7.144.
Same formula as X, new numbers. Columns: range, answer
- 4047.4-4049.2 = 7.245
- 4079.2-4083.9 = 4.439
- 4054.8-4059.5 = 6.915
